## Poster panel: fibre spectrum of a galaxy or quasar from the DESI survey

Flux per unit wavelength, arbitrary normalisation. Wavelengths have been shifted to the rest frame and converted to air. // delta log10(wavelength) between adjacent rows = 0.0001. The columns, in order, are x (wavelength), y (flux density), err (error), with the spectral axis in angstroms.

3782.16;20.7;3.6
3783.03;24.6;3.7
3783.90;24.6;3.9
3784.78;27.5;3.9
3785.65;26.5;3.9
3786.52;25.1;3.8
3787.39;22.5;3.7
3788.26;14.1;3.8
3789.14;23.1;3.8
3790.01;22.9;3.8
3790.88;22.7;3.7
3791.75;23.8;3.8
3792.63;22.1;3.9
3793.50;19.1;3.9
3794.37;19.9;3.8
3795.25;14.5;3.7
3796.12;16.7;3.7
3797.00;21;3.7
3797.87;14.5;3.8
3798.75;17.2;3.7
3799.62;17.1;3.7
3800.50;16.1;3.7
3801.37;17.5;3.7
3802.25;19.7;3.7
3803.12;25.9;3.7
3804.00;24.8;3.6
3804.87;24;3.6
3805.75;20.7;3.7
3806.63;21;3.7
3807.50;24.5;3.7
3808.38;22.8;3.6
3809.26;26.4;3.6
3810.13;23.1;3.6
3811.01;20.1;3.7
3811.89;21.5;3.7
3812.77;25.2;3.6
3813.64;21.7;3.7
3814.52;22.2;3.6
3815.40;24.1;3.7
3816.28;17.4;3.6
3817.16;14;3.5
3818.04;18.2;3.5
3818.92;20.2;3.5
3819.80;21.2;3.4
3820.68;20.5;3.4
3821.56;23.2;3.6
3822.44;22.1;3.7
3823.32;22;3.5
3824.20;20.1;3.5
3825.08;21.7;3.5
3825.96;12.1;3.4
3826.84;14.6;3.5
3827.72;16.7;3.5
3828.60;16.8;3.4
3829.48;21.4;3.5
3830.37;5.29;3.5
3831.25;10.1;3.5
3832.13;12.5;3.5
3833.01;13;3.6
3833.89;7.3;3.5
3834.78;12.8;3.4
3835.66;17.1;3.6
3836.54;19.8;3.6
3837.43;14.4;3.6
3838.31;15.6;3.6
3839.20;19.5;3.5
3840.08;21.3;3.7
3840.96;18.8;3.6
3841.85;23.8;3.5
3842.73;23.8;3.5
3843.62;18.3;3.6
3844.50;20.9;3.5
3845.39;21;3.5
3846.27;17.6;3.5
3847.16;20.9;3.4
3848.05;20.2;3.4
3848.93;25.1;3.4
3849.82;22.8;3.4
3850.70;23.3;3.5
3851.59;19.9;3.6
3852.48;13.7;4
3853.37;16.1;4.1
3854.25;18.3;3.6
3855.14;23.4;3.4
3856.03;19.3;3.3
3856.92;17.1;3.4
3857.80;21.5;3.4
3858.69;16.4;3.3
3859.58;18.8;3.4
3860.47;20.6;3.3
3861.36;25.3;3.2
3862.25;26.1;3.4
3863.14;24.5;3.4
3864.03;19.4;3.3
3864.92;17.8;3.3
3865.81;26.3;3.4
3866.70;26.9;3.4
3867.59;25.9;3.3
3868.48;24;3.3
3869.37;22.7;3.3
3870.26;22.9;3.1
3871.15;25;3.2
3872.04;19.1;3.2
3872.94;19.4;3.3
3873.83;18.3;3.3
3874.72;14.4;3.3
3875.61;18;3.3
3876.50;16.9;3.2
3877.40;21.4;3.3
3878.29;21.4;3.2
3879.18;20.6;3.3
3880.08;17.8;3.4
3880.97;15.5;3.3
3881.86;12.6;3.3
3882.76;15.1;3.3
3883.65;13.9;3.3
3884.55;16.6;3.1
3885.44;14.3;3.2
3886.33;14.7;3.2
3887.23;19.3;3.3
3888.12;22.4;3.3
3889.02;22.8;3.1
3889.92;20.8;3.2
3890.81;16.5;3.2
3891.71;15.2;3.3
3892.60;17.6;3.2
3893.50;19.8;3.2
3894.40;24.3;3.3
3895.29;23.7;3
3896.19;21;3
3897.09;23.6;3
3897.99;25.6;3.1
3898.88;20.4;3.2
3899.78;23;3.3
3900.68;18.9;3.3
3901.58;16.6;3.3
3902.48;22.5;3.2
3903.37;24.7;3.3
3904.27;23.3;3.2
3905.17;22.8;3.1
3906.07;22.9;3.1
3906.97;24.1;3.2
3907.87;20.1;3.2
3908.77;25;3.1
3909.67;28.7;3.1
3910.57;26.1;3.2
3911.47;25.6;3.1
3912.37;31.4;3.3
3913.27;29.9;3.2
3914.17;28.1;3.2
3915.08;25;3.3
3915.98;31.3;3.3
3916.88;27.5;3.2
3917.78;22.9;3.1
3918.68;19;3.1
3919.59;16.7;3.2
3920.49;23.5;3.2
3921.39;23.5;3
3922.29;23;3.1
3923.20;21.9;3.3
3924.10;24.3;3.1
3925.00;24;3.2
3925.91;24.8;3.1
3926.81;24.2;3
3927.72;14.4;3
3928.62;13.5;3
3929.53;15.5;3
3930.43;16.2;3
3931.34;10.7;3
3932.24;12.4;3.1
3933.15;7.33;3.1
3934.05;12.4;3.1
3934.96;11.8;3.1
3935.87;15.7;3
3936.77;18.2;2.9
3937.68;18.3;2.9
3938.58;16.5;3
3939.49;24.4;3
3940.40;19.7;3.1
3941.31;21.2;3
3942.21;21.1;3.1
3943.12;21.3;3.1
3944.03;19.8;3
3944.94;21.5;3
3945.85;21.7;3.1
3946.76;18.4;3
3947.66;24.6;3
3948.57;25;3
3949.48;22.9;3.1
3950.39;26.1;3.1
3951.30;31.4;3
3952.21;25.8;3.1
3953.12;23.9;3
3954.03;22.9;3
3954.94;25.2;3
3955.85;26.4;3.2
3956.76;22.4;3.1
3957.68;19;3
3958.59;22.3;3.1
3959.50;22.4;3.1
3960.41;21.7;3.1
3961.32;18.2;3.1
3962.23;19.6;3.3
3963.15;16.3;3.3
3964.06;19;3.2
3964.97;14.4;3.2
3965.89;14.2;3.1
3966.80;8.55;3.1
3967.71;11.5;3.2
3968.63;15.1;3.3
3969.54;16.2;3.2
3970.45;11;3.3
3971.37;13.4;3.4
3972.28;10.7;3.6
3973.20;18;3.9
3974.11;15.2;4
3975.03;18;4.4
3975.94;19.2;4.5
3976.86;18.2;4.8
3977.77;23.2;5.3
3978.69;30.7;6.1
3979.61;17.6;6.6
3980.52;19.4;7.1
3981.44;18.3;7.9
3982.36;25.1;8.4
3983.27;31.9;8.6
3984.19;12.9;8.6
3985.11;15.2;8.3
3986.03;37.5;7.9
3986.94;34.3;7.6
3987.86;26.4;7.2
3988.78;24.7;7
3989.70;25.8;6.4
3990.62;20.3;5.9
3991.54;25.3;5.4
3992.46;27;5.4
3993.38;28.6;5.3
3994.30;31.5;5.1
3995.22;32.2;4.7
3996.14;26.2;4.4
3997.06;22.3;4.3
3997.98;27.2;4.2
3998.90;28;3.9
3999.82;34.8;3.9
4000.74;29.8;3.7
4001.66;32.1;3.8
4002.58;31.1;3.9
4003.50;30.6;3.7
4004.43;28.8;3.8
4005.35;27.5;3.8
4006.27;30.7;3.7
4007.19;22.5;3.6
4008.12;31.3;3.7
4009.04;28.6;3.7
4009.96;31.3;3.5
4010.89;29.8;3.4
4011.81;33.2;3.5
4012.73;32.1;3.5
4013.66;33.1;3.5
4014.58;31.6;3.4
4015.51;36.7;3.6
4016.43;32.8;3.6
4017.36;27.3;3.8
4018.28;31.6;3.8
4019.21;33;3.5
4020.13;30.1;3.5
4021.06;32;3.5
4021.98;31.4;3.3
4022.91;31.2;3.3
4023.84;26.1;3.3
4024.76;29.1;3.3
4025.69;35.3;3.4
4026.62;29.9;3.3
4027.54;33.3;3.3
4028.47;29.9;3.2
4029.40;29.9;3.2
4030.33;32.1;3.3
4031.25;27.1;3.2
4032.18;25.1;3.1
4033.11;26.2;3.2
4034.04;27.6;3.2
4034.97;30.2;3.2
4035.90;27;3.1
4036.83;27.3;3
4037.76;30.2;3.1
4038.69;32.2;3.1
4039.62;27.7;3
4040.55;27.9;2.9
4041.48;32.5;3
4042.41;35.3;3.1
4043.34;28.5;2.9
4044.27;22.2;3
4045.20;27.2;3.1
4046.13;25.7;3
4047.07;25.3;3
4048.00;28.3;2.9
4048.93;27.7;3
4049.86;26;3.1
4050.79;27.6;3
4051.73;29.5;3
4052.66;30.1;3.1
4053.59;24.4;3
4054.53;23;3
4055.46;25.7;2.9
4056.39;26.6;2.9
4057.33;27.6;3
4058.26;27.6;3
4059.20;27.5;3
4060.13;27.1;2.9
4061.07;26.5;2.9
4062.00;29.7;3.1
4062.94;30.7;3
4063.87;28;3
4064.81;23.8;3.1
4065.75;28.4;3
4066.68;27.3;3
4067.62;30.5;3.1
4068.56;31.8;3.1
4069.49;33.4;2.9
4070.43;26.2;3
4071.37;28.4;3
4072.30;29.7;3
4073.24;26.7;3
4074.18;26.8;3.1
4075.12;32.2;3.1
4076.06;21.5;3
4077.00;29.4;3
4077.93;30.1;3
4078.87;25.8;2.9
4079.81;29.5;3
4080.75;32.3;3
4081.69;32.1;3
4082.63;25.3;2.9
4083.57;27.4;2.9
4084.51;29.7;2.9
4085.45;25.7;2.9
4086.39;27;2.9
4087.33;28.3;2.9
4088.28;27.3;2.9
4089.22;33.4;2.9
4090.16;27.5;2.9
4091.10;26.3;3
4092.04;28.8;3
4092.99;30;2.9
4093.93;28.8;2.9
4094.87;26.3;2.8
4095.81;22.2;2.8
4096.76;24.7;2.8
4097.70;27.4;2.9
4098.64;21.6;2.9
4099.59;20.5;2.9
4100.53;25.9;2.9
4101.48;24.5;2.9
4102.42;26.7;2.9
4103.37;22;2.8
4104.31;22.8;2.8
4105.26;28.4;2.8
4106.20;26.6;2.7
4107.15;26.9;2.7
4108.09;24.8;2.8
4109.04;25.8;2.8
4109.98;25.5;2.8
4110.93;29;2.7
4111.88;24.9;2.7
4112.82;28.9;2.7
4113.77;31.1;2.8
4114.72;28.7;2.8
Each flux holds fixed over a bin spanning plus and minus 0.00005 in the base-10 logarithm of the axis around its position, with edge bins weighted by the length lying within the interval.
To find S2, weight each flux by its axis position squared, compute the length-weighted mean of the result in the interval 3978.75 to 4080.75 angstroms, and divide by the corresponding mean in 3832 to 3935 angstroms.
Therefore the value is 1.5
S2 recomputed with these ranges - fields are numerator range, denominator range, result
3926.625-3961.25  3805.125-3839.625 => 1.14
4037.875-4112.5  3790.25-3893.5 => 1.59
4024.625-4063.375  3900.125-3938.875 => 1.43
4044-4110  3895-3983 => 1.41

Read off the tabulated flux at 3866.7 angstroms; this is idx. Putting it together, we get 26.9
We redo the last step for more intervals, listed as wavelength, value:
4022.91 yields 31.2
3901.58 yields 16.6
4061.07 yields 26.5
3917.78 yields 22.9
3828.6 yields 16.8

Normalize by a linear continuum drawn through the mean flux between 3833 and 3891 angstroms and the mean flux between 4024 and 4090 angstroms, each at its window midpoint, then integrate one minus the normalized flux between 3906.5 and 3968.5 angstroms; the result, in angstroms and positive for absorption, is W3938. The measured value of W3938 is 5.1 angstroms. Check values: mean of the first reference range 19.5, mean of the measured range 20.9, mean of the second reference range 28.4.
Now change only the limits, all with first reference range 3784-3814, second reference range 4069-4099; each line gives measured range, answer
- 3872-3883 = 2.58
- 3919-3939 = 5.46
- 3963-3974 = 4.90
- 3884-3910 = 2.88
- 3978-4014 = -2.27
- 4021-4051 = -2.37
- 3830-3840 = 3.81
